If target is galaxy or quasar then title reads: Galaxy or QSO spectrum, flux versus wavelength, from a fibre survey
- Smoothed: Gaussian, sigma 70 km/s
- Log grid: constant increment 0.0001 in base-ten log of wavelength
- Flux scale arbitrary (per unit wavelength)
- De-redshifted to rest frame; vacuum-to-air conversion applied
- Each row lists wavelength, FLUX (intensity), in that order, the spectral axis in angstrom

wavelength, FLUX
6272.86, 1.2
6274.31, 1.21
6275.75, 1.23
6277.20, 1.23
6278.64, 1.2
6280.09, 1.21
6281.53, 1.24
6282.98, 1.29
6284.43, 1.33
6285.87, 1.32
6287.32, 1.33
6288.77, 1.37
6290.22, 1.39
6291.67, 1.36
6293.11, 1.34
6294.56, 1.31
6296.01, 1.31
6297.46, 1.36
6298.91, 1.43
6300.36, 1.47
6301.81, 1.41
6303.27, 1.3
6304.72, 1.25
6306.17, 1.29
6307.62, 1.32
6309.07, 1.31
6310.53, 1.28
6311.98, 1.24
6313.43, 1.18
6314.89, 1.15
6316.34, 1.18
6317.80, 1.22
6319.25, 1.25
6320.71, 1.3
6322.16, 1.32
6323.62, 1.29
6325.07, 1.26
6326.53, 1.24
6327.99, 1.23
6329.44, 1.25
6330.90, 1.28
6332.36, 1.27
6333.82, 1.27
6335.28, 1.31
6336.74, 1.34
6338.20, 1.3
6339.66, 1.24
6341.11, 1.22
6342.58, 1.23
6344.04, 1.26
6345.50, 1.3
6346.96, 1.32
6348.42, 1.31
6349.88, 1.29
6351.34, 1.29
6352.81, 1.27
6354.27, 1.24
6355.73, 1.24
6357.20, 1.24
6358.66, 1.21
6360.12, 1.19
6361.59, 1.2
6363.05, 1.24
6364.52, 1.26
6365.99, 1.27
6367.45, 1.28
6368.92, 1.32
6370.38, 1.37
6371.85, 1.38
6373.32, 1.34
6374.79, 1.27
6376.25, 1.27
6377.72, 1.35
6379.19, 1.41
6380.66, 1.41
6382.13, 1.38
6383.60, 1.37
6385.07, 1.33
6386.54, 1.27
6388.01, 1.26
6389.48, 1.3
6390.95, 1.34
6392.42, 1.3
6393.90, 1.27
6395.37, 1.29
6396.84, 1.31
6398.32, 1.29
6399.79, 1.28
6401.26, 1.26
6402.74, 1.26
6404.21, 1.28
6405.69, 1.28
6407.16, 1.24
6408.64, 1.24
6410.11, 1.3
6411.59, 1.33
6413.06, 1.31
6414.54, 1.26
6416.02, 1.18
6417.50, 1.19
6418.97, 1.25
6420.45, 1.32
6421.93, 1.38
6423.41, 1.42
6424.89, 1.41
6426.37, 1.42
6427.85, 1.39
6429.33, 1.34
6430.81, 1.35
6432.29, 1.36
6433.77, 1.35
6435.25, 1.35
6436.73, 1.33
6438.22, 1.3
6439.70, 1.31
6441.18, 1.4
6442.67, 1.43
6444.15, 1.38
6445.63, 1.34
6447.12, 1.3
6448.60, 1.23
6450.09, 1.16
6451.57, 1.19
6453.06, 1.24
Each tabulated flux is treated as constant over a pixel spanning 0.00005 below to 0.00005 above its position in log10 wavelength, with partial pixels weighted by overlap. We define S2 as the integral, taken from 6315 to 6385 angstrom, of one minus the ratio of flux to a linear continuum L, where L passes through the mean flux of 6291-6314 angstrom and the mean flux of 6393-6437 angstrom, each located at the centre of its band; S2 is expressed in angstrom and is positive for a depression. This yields 1.9 angstrom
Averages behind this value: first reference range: 1.32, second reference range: 1.31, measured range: 1.28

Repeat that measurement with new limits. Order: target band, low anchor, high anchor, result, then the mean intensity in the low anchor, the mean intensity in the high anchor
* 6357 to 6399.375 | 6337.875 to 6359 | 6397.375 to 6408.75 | -1.2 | 1.26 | 1.27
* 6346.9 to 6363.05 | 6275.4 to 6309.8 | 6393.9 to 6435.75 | 0.8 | 1.32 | 1.31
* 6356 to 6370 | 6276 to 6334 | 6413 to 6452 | 0.6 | 1.29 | 1.32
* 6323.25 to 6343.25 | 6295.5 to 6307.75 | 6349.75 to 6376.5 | 0.7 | 1.35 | 1.27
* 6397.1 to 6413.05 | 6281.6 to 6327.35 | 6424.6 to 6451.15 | 0.6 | 1.3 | 1.34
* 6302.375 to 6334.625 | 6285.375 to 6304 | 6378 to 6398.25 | 2.2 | 1.36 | 1.32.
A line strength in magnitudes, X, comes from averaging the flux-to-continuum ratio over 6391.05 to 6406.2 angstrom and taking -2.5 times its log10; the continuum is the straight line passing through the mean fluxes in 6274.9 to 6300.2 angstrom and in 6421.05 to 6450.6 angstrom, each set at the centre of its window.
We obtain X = 0.05 mag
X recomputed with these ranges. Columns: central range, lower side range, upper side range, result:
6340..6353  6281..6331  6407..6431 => 0.023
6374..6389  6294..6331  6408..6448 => -0.015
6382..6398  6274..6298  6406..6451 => 0.004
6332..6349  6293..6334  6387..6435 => 0.009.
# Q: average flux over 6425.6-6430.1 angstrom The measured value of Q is 1.38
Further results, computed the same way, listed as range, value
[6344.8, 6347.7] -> 1.31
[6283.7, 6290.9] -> 1.35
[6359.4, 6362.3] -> 1.19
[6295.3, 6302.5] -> 1.4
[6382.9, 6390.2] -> 1.31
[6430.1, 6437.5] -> 1.35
